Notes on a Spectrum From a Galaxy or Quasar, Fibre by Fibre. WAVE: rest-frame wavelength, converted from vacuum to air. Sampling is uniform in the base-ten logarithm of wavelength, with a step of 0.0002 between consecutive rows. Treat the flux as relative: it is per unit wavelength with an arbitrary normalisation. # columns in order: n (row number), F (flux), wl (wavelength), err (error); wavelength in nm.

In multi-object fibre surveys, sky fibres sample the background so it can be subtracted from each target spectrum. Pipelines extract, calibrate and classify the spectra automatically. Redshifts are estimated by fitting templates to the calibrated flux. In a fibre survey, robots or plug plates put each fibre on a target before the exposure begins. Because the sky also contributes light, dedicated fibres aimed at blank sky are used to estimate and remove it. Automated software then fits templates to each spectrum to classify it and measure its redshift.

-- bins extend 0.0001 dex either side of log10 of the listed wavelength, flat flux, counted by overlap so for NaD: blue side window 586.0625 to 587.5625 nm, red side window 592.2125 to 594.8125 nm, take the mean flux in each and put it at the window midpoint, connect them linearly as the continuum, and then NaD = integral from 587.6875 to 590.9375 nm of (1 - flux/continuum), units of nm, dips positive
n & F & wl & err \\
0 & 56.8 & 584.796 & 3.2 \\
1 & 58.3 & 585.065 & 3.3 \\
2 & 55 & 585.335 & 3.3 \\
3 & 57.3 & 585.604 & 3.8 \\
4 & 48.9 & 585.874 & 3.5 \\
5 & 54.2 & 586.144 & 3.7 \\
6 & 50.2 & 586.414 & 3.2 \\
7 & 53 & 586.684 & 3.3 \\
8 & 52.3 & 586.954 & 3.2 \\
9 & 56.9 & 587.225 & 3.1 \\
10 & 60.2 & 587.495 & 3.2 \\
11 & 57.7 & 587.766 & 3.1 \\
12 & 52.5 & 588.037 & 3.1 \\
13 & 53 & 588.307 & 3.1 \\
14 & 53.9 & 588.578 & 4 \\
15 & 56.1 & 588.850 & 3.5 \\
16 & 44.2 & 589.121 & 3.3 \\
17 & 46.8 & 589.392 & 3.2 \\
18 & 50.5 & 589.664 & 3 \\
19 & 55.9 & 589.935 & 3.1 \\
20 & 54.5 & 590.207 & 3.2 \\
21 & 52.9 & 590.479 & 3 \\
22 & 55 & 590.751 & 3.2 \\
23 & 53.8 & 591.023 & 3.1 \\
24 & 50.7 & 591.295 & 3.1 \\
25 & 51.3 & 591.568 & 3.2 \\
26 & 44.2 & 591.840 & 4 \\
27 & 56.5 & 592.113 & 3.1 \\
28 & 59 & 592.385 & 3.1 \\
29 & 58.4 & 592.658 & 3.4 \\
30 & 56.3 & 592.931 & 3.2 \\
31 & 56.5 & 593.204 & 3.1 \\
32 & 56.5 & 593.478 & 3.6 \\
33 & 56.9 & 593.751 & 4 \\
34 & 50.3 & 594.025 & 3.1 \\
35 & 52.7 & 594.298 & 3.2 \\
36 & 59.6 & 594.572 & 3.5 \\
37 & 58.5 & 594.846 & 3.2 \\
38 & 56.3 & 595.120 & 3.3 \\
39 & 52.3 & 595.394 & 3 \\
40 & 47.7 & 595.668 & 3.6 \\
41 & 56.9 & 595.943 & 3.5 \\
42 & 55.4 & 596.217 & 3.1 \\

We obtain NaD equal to 0.14 nm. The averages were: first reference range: 54.2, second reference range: 56.3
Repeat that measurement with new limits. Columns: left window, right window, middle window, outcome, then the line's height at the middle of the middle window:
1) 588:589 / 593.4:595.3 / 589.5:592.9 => 0.07 nm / 54.7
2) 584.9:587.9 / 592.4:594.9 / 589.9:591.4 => 0.05 nm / 55.7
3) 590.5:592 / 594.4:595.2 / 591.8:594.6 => -0.02 nm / 54.9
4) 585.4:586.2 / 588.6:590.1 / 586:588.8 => -0.11 nm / 52.4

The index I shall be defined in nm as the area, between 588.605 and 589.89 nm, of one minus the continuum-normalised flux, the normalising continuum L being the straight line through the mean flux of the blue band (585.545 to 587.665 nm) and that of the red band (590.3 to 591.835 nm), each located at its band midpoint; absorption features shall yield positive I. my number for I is 0.06 nm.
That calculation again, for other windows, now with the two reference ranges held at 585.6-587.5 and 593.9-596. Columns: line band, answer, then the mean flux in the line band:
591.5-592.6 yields 0.01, 53.3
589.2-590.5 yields 0.05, 51.7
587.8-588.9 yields -0.01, 54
